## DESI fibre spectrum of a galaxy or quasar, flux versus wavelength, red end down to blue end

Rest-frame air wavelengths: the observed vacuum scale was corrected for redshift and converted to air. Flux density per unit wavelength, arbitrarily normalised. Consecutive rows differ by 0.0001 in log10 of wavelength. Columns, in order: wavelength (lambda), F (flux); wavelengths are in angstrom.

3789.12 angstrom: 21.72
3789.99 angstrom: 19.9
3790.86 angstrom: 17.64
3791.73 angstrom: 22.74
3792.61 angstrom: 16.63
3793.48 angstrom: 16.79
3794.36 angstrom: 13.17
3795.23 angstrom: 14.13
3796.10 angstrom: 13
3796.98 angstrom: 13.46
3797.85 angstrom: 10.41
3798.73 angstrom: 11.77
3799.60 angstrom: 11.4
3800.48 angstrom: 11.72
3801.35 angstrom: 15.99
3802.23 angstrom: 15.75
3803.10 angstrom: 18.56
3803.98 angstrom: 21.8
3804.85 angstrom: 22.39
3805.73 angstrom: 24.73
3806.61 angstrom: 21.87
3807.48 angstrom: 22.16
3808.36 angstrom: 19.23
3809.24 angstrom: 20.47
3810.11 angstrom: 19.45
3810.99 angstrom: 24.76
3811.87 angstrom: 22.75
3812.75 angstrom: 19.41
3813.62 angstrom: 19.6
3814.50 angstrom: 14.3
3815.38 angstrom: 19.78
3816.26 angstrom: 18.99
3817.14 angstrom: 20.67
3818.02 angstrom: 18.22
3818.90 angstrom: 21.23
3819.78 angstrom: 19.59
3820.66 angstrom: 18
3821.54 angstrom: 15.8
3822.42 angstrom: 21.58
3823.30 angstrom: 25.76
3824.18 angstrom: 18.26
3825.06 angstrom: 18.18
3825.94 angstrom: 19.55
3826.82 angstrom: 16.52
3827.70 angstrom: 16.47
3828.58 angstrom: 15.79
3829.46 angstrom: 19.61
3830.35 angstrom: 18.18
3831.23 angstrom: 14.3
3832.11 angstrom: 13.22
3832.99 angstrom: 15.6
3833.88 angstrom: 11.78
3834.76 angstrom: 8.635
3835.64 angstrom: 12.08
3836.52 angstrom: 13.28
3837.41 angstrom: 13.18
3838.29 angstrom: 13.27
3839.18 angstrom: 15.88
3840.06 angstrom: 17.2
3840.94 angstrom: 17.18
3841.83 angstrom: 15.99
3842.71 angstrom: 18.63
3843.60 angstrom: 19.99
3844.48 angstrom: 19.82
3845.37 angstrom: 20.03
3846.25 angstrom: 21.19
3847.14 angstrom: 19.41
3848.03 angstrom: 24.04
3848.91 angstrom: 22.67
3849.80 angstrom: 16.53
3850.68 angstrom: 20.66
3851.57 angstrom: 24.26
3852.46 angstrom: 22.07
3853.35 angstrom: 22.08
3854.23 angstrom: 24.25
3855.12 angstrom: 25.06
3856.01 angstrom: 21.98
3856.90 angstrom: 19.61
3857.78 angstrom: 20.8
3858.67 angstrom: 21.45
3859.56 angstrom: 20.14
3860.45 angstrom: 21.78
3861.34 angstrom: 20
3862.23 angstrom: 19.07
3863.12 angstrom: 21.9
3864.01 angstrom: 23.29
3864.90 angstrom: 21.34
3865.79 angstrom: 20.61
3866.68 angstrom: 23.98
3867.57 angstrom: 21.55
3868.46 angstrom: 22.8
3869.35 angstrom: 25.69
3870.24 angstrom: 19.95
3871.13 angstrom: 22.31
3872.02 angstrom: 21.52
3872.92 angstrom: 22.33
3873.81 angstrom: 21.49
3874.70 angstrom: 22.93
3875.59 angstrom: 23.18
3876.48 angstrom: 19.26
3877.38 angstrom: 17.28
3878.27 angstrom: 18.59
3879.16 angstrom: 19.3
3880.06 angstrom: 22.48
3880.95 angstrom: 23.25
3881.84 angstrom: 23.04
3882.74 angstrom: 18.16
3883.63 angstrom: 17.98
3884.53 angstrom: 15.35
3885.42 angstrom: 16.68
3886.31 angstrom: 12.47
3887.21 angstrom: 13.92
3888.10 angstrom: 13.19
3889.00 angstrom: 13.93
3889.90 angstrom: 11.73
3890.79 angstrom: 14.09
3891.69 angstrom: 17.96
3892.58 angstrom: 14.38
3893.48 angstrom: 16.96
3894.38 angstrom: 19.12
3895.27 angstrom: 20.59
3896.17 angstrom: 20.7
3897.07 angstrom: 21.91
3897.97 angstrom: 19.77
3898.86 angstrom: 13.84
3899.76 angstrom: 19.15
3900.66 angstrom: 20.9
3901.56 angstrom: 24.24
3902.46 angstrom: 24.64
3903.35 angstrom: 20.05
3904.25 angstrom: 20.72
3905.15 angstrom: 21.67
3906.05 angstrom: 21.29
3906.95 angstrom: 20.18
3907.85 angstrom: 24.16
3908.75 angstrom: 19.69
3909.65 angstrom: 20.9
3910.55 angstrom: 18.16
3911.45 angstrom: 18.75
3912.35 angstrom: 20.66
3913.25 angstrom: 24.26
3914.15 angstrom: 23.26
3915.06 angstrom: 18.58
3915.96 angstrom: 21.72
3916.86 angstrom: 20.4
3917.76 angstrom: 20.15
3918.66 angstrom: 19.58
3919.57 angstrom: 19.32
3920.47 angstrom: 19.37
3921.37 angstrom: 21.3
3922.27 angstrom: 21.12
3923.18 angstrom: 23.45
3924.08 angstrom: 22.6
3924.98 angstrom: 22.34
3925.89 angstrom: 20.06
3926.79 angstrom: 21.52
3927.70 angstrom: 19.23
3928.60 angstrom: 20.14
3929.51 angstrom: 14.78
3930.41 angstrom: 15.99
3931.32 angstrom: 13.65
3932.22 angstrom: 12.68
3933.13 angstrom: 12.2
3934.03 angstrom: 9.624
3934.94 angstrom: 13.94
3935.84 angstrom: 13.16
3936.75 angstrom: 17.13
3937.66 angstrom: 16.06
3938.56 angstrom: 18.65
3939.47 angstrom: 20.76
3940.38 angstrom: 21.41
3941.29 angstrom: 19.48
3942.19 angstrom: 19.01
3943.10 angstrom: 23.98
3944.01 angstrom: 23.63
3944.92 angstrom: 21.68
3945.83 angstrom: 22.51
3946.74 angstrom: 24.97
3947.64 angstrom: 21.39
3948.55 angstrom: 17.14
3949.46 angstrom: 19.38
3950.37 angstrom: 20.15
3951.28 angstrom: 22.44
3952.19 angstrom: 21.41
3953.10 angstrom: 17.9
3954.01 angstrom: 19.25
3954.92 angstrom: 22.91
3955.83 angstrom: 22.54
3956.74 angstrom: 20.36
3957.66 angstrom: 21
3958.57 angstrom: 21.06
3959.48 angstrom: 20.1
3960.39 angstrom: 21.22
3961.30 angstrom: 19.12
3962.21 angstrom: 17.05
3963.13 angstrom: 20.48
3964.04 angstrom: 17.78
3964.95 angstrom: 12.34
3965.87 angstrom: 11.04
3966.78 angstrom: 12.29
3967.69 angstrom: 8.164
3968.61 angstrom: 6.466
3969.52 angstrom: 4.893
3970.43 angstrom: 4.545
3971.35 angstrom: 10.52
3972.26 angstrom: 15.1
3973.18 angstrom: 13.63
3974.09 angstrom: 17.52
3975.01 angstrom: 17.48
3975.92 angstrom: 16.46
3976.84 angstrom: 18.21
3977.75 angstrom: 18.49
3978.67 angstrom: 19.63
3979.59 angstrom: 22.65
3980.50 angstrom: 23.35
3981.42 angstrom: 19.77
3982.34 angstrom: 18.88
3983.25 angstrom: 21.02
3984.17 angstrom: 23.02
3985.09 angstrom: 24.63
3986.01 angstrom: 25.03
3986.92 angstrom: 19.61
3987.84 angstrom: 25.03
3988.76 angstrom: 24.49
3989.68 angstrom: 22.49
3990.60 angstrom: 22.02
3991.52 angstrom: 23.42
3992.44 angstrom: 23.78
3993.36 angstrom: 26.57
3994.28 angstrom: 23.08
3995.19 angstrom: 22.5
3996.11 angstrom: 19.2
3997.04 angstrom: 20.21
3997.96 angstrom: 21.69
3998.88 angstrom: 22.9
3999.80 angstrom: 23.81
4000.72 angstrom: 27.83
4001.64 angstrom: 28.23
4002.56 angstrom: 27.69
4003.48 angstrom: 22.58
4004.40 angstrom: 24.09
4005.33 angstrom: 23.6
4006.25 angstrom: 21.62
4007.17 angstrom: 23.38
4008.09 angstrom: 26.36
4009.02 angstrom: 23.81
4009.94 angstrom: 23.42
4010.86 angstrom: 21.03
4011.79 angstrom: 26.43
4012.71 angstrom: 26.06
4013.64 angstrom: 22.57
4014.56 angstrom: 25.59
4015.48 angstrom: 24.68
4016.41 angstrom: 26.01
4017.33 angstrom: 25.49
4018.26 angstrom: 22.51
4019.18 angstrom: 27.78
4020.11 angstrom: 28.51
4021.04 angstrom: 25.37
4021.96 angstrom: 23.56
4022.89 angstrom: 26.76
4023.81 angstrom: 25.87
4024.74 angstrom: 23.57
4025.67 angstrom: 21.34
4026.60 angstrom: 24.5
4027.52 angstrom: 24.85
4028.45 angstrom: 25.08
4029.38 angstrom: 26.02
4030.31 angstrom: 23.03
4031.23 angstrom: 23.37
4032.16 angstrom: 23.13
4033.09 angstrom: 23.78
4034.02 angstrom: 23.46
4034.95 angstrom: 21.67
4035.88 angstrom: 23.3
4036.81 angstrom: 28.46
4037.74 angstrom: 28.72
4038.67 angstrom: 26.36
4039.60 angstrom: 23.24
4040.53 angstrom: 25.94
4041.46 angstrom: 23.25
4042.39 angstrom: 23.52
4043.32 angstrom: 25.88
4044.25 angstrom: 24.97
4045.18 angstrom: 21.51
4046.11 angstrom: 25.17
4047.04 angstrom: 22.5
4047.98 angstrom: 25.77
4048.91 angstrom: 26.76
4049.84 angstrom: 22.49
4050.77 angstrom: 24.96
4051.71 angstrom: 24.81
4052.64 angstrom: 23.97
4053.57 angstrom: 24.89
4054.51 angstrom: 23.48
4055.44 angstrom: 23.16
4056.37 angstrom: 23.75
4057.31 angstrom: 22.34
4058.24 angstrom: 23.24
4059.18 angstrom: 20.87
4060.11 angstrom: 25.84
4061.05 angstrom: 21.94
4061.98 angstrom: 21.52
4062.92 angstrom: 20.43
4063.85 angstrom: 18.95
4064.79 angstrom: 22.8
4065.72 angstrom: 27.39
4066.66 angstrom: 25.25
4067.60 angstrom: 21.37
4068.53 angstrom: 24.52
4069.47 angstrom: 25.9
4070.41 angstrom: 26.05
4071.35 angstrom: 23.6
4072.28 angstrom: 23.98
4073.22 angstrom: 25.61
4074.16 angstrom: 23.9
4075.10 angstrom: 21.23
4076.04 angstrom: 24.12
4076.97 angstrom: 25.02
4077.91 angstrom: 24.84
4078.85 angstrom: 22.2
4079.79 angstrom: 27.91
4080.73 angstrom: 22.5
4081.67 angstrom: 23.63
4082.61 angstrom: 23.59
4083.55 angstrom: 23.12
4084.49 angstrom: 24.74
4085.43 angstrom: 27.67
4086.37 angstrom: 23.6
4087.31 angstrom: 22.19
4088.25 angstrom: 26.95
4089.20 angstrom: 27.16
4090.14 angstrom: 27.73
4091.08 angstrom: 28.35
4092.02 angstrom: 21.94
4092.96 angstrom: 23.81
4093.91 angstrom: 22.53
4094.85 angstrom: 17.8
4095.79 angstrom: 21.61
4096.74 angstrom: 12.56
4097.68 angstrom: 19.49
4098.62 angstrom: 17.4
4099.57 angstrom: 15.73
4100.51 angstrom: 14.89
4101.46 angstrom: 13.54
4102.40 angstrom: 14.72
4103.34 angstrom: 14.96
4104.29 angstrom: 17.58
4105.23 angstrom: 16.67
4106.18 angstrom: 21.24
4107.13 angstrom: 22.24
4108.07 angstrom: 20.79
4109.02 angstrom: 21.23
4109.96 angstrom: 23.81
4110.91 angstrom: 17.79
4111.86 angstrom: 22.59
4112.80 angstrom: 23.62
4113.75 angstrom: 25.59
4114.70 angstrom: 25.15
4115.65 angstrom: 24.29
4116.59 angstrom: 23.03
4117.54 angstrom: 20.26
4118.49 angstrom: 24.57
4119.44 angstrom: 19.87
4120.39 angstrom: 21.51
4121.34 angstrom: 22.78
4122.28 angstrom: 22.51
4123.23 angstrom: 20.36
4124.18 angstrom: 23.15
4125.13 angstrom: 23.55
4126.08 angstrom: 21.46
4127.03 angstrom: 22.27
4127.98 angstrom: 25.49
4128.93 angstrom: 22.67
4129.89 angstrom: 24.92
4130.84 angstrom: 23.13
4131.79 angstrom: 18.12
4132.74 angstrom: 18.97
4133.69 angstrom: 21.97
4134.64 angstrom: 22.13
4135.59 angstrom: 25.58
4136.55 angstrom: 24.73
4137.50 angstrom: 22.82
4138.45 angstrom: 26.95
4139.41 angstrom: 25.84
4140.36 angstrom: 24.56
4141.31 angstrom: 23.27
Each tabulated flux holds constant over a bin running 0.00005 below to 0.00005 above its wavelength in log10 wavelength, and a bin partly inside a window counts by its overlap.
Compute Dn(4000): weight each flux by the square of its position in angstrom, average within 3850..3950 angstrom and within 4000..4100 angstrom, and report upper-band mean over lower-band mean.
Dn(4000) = 1.3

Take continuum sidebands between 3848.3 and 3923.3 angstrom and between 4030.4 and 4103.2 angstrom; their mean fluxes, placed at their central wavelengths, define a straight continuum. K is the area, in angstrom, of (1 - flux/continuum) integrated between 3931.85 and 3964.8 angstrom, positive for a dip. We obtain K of 3.2 angstrom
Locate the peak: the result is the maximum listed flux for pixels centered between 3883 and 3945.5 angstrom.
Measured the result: 24.64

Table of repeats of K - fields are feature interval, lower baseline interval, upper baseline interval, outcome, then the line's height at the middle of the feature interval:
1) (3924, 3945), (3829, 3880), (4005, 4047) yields 3.8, 21.9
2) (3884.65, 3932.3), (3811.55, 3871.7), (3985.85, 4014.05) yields 4.6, 21.1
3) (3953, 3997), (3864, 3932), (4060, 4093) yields 6.0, 21.7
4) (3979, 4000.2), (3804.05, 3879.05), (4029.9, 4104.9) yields -0.6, 21.9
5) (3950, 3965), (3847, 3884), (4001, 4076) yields 1.9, 22.9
